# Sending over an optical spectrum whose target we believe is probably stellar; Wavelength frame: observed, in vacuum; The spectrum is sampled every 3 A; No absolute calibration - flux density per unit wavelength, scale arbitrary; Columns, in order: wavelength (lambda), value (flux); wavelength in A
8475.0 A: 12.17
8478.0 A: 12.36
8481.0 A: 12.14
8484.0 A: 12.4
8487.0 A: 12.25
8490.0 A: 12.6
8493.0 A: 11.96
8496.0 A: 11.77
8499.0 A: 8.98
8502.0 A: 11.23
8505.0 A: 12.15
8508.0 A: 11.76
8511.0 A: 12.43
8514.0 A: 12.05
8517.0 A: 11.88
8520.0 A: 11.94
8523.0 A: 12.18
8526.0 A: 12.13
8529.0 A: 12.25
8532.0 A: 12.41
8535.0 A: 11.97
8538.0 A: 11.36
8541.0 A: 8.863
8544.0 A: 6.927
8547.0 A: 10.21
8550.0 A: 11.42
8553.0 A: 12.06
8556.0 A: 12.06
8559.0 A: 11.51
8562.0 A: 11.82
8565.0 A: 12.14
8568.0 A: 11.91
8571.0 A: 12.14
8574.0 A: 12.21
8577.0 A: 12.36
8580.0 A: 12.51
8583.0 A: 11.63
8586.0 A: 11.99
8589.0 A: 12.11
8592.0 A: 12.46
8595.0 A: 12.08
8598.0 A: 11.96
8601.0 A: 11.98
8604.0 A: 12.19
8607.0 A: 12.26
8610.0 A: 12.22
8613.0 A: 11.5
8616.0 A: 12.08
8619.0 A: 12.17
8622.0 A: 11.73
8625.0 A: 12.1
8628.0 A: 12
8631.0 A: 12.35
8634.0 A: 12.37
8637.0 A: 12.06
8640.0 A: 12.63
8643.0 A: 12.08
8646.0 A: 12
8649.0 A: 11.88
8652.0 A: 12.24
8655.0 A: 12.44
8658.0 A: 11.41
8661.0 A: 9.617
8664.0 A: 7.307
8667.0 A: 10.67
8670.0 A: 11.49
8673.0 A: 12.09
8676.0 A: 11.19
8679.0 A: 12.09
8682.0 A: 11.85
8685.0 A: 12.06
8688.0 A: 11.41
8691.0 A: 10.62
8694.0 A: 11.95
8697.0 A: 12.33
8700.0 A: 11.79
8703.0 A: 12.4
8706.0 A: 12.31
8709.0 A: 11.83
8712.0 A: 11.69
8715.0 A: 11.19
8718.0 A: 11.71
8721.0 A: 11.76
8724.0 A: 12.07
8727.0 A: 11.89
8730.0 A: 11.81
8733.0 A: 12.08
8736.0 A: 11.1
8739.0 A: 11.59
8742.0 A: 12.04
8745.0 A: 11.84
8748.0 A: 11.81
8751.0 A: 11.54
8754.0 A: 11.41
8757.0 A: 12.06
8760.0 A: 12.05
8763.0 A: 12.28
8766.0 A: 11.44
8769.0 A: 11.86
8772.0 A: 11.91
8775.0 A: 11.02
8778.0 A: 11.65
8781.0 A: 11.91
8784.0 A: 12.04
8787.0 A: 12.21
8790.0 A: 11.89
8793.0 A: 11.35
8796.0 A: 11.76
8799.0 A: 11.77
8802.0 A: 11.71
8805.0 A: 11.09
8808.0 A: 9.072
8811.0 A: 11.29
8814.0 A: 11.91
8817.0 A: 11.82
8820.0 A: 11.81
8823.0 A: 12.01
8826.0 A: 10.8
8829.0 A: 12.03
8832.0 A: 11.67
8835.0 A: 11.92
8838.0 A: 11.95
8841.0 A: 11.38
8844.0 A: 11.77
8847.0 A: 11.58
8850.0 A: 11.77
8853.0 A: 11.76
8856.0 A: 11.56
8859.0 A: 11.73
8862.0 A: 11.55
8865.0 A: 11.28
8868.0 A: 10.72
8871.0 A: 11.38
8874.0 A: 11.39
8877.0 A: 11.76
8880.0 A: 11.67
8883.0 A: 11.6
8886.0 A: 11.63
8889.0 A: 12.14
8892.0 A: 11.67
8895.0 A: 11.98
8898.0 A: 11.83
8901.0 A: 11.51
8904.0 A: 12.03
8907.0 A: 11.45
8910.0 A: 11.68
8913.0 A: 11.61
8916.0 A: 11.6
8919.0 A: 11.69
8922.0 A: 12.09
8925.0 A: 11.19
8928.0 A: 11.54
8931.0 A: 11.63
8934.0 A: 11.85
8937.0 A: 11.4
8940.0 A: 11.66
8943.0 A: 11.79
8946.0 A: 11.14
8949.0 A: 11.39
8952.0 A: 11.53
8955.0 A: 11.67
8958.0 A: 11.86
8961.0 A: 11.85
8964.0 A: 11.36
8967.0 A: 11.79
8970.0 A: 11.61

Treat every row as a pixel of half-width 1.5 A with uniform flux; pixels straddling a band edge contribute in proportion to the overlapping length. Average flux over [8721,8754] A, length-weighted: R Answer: 11.8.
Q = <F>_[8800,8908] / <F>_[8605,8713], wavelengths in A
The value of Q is 0.99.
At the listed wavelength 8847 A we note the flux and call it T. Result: 11.58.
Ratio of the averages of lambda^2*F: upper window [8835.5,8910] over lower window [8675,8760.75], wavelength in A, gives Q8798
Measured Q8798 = 1.02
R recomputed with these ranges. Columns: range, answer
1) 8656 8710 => 11.4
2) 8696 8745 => 11.8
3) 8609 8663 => 11.9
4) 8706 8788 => 11.8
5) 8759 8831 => 11.6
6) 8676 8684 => 11.8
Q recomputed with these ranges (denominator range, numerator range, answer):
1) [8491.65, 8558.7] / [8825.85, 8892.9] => 1.02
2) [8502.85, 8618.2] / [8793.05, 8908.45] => 0.98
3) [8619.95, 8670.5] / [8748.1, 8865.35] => 1.01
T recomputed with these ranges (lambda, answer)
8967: 11.79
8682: 11.85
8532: 12.41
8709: 11.83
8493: 11.96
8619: 12.17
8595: 12.08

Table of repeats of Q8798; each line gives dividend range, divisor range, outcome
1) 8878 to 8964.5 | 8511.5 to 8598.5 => 1.09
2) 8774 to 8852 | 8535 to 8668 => 1.05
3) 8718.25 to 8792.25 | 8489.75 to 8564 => 1.09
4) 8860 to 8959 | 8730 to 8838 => 1.02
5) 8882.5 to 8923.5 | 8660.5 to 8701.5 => 1.10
